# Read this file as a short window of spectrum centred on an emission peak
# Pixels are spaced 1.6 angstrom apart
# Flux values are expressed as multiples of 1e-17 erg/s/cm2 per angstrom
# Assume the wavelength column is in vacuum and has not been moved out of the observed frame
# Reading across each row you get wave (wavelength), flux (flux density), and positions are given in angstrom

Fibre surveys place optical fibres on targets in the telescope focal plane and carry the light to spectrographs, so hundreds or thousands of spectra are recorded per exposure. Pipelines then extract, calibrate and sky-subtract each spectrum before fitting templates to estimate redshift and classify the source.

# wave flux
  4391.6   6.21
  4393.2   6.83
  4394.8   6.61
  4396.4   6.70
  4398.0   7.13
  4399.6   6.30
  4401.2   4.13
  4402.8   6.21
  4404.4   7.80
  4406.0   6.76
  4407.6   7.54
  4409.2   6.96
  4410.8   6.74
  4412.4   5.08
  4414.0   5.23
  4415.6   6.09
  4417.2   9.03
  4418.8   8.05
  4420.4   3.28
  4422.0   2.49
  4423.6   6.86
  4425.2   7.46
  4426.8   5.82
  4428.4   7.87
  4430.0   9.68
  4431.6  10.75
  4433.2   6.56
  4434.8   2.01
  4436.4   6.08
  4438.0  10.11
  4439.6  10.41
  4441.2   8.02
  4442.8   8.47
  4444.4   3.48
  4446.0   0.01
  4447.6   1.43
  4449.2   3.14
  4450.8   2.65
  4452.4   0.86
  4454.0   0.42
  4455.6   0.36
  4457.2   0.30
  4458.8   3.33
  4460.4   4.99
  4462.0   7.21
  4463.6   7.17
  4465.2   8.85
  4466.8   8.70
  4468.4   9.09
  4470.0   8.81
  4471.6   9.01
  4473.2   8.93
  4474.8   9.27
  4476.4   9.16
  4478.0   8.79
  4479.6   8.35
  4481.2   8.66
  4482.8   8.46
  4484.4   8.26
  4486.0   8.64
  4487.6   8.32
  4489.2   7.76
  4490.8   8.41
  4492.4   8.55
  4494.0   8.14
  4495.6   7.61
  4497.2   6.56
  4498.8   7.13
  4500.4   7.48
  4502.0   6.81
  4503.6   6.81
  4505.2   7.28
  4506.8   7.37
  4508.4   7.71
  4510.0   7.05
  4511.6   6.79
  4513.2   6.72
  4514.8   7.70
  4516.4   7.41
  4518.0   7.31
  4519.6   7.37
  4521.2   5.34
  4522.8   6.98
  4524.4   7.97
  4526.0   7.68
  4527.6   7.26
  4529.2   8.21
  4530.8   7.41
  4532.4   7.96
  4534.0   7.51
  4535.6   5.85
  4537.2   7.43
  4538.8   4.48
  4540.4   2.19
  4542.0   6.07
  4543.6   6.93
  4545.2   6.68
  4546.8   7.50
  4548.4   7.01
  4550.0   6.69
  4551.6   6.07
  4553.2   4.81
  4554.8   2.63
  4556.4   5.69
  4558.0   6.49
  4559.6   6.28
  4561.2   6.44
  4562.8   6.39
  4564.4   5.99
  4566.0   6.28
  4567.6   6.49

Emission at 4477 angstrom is Lyman alpha 1216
